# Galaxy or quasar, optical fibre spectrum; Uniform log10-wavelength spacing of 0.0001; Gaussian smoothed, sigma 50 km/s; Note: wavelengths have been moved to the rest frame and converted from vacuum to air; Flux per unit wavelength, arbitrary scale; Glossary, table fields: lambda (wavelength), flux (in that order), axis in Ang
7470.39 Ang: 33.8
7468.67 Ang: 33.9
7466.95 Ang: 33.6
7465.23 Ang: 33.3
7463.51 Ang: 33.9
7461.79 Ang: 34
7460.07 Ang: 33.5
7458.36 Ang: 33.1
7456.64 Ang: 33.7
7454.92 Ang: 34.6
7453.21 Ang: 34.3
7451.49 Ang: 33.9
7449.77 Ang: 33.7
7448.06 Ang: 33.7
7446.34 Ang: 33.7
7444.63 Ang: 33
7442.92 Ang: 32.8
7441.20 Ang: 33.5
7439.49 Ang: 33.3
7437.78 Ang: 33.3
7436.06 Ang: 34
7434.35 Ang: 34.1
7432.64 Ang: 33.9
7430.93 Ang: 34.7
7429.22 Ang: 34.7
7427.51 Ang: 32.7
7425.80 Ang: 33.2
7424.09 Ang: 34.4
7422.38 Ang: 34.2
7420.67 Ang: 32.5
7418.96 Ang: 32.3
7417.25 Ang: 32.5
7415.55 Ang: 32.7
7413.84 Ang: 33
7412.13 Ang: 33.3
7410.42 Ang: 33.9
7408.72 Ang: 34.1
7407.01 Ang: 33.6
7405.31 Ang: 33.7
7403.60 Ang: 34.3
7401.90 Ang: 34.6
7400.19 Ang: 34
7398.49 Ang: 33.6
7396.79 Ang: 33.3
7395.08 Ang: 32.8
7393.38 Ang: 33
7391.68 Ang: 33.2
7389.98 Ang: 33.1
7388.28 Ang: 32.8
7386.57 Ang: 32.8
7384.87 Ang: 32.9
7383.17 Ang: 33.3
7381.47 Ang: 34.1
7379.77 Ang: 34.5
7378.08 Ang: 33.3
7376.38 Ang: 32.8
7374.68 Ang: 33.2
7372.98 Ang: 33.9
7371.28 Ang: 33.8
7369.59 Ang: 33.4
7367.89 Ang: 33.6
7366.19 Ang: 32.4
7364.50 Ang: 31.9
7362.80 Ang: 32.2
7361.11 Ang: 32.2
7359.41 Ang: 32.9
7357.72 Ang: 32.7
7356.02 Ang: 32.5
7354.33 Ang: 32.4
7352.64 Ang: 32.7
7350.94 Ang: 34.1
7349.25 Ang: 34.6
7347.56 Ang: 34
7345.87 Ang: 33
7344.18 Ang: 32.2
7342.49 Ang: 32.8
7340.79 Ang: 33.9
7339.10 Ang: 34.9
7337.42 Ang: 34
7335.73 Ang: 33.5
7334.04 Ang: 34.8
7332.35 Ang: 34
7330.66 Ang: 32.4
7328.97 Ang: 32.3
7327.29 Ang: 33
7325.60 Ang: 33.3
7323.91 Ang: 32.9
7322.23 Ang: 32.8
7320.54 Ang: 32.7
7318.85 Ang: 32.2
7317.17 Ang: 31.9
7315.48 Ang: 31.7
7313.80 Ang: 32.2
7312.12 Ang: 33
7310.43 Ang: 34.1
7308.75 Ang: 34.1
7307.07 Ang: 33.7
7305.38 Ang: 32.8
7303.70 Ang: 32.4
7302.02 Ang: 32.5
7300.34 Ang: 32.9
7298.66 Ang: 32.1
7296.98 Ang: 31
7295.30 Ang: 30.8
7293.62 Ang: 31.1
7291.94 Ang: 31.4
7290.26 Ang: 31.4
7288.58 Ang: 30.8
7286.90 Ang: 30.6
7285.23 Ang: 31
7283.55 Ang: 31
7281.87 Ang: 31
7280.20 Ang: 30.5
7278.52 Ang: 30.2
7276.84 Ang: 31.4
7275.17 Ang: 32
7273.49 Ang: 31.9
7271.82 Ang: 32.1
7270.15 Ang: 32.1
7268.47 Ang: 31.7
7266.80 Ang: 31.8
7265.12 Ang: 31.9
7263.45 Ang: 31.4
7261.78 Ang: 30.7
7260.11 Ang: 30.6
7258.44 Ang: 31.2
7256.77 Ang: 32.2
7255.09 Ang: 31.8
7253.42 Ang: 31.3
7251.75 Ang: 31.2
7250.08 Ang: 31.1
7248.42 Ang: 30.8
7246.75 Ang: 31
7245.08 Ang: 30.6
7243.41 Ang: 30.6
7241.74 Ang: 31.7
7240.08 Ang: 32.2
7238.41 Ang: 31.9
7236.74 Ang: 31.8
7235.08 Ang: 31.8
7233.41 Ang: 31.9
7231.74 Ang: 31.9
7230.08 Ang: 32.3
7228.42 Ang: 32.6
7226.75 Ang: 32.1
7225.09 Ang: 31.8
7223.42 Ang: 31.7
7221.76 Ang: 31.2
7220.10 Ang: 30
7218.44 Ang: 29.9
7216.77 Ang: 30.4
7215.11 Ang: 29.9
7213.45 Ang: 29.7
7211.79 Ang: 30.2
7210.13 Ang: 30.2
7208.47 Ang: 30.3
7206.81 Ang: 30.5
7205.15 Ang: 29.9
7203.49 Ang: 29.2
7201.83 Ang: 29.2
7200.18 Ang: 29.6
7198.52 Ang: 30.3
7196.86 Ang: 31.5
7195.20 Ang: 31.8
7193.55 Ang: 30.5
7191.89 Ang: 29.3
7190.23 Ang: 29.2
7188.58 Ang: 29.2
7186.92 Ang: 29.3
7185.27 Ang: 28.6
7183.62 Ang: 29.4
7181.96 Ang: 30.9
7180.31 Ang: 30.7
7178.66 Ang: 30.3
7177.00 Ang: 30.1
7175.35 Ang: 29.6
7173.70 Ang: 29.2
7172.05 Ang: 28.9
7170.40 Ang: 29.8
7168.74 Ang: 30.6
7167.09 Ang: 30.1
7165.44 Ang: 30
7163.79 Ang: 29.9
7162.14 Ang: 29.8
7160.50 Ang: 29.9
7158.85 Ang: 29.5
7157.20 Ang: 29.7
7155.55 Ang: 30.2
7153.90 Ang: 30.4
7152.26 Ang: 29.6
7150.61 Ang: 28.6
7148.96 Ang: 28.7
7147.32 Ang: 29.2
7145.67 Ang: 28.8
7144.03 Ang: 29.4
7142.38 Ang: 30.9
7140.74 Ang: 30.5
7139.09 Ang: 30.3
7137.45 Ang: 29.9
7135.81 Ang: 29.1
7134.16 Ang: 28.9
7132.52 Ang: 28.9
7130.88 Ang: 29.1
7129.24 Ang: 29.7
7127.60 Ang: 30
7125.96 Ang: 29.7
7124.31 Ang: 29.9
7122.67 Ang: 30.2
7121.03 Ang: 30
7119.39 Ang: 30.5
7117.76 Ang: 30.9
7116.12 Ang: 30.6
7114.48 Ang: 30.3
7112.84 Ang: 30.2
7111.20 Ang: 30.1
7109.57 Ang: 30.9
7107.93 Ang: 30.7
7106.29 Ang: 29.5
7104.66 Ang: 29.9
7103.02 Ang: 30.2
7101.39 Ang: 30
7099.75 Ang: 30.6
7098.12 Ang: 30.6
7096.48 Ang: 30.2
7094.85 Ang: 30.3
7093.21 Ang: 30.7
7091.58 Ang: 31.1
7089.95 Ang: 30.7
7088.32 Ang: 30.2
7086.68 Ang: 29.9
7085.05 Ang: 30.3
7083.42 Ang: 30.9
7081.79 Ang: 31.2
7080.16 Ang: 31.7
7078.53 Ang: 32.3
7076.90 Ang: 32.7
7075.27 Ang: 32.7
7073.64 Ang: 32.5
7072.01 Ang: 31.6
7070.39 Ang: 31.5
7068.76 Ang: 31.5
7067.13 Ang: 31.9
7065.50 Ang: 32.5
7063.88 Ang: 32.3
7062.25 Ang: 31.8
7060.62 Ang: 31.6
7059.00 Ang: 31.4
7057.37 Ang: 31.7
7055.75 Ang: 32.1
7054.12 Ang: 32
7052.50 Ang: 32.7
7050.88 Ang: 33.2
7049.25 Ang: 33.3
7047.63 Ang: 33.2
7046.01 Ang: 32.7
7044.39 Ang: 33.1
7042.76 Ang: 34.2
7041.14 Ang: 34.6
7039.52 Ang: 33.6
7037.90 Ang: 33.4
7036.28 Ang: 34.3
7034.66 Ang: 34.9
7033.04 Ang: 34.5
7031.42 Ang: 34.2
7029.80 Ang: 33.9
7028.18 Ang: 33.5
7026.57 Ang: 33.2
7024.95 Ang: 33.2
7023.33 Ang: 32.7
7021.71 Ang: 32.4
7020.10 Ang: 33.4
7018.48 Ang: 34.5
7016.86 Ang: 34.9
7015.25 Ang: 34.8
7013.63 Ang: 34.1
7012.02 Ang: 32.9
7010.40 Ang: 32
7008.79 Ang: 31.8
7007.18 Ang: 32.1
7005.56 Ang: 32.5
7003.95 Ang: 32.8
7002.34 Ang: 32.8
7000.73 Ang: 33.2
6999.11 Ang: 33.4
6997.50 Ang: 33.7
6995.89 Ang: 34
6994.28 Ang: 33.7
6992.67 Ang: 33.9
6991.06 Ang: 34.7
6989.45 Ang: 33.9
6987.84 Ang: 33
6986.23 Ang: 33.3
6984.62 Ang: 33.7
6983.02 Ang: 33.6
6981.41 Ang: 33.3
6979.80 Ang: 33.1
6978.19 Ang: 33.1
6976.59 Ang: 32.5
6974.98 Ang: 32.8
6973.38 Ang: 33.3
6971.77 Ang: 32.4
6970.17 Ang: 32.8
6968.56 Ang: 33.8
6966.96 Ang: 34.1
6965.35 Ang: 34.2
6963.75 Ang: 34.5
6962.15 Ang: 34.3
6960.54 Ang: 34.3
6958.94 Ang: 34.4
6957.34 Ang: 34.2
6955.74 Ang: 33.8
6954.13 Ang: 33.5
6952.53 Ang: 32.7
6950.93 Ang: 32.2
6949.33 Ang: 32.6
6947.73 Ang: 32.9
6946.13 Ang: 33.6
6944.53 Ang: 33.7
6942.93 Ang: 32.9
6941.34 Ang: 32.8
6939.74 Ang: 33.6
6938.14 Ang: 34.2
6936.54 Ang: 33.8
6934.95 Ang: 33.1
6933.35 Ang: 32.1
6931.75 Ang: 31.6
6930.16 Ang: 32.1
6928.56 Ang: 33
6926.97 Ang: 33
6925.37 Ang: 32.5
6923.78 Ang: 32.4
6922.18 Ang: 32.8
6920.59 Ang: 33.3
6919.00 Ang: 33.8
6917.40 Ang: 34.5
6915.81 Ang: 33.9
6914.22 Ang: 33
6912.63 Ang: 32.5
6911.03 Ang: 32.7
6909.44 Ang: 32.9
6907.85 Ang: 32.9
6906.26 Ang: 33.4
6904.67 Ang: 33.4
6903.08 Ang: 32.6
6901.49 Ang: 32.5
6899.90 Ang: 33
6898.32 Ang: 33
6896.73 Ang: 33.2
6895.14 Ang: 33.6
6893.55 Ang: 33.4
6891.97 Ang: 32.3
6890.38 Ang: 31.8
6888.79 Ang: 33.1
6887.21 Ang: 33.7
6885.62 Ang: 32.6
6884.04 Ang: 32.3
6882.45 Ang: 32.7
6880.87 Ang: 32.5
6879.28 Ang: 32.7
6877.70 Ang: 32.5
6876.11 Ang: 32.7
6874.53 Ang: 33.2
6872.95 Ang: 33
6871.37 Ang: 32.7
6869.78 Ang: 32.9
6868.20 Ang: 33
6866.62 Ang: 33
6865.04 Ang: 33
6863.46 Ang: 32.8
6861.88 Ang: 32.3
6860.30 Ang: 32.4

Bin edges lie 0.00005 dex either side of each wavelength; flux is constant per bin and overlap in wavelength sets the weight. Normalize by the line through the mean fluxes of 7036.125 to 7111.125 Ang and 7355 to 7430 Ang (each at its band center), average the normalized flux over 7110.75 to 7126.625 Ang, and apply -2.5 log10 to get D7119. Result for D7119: 0.059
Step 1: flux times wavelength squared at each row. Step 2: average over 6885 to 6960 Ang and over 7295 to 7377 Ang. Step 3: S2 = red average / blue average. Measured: 1.12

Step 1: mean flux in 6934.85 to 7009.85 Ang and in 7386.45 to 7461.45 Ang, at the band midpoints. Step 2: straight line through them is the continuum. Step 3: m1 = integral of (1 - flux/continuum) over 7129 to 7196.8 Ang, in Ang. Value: 7.5 Ang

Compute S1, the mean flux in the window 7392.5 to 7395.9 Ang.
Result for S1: 32.9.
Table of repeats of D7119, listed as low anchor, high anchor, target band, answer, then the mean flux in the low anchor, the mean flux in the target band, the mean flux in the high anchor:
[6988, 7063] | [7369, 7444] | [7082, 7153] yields 0.11 mag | 33.3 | 30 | 33.5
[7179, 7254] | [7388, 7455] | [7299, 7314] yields -0.04 mag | 30.7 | 33.1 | 33.5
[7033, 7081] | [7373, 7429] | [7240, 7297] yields 0.06 mag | 32.7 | 31.3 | 33.4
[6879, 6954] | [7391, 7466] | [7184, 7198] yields 0.12 mag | 33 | 29.9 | 33.6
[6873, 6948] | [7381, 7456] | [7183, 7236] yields 0.10 mag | 33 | 30.5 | 33.5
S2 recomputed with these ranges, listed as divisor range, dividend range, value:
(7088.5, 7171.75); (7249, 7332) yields 1.11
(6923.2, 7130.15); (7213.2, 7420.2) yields 1.08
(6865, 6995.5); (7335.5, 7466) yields 1.15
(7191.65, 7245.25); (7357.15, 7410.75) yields 1.13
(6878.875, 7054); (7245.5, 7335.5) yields 1.05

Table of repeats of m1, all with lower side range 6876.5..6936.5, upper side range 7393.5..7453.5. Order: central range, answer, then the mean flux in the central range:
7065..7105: 2.4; 31.1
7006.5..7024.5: -0.1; 33.2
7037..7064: 0.2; 32.8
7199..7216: 1.7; 29.9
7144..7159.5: 1.8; 29.4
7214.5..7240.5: 1.4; 31.5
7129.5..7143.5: 1.5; 29.7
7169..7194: 2.7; 29.7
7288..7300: 0.7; 31.3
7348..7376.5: 0.4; 33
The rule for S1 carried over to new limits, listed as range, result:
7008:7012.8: 32.2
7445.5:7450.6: 33.7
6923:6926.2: 32.4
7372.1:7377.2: 33.3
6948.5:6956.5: 32.9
